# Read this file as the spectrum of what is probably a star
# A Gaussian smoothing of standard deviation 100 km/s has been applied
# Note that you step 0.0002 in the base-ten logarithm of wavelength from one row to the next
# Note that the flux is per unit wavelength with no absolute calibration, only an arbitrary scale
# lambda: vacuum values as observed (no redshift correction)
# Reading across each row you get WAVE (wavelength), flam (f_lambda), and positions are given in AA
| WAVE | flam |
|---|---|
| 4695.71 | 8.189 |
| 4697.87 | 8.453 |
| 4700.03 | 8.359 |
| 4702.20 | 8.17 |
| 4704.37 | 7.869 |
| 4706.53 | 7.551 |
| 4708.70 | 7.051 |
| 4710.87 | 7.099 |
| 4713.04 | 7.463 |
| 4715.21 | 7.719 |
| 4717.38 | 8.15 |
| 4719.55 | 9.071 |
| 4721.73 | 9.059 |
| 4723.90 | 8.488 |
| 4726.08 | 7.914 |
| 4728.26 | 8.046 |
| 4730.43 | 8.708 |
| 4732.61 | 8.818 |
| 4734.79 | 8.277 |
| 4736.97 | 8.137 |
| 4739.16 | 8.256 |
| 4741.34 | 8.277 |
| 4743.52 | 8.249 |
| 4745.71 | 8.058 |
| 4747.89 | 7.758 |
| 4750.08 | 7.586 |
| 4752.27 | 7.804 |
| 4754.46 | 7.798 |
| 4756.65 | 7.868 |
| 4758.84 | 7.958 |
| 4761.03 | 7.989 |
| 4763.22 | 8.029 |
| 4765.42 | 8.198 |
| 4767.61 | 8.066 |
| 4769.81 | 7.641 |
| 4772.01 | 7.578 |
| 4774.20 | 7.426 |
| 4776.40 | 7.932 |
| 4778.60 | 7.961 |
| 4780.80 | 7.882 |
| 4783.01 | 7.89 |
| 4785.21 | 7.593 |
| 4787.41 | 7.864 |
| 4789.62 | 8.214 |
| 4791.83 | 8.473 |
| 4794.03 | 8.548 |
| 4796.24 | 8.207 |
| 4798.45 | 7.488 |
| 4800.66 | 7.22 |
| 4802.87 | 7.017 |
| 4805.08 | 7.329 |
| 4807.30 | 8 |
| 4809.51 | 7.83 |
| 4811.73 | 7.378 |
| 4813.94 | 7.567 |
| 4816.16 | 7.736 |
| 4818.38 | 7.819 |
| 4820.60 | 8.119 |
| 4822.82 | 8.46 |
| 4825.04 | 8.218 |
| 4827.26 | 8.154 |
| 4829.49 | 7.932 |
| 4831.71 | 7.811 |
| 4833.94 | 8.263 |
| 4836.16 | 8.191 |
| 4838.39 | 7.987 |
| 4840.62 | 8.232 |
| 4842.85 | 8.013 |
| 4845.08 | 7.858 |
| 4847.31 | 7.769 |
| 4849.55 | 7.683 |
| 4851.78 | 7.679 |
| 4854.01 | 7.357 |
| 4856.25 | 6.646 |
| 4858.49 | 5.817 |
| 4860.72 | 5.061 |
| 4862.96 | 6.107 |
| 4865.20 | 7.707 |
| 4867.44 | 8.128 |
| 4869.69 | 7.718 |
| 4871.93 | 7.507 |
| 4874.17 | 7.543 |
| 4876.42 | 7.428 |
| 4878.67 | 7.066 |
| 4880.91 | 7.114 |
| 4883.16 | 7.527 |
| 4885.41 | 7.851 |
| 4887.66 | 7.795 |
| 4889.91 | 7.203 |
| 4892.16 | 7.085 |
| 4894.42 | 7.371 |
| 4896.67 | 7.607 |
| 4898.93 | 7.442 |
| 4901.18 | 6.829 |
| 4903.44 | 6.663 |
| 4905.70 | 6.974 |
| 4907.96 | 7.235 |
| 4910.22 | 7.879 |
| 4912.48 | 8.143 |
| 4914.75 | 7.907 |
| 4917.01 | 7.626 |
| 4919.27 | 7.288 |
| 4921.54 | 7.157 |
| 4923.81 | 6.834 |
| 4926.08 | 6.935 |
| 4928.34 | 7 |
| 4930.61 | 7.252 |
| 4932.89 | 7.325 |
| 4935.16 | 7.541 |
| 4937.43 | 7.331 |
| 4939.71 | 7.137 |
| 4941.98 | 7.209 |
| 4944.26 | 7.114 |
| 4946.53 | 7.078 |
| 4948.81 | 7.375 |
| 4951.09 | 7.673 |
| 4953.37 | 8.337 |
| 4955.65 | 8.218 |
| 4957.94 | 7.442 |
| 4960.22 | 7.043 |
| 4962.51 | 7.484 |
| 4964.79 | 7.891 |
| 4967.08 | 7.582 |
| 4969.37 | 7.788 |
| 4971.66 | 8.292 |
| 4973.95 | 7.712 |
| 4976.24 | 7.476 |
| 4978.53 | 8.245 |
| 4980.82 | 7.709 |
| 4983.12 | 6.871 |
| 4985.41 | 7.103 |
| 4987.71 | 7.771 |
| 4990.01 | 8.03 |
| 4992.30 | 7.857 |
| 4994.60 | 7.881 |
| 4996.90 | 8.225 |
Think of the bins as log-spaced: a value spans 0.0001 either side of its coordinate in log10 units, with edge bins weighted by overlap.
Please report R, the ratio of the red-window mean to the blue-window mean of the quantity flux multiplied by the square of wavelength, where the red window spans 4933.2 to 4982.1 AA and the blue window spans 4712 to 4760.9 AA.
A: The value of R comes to 1.02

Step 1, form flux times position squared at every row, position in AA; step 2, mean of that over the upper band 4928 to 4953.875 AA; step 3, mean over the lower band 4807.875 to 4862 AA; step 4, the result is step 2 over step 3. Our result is 1.00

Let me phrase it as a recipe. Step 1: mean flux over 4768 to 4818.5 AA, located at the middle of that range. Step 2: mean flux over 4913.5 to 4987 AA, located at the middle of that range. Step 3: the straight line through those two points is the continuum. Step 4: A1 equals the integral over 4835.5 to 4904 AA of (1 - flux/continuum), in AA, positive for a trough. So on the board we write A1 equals 2.4 AA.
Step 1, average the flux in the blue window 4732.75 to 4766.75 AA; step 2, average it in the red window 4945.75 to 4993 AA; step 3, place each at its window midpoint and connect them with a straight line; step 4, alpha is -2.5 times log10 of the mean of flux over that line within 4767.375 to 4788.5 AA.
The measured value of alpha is 0.03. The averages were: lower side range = 8.04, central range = 7.77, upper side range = 7.67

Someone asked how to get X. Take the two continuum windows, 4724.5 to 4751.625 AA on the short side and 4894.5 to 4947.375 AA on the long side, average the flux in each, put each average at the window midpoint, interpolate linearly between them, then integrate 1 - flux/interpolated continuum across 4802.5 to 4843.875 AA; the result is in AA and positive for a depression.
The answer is -0.8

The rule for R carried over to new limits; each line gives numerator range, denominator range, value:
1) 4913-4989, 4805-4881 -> 1.03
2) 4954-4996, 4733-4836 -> 1.05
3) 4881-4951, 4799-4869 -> 1.00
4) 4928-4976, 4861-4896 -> 1.05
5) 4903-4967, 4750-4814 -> 1.01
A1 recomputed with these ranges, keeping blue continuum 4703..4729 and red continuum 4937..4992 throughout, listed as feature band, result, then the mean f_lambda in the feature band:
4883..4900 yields 0.5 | 7.48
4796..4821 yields 0.7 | 7.61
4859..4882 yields 1.9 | 7.11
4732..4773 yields -0.5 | 8.01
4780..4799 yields -0.5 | 8.03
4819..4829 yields -0.5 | 8.2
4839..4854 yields -0.1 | 7.84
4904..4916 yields 0.1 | 7.58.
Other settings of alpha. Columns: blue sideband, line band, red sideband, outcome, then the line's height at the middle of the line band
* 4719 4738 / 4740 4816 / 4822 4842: 0.06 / 8.32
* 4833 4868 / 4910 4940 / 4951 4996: 0.03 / 7.59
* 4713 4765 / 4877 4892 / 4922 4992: 0.04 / 7.72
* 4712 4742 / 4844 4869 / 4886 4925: 0.08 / 7.62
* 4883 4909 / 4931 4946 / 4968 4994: 0.03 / 7.5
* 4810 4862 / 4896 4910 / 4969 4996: 0.08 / 7.68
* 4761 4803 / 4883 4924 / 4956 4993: 0.05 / 7.74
